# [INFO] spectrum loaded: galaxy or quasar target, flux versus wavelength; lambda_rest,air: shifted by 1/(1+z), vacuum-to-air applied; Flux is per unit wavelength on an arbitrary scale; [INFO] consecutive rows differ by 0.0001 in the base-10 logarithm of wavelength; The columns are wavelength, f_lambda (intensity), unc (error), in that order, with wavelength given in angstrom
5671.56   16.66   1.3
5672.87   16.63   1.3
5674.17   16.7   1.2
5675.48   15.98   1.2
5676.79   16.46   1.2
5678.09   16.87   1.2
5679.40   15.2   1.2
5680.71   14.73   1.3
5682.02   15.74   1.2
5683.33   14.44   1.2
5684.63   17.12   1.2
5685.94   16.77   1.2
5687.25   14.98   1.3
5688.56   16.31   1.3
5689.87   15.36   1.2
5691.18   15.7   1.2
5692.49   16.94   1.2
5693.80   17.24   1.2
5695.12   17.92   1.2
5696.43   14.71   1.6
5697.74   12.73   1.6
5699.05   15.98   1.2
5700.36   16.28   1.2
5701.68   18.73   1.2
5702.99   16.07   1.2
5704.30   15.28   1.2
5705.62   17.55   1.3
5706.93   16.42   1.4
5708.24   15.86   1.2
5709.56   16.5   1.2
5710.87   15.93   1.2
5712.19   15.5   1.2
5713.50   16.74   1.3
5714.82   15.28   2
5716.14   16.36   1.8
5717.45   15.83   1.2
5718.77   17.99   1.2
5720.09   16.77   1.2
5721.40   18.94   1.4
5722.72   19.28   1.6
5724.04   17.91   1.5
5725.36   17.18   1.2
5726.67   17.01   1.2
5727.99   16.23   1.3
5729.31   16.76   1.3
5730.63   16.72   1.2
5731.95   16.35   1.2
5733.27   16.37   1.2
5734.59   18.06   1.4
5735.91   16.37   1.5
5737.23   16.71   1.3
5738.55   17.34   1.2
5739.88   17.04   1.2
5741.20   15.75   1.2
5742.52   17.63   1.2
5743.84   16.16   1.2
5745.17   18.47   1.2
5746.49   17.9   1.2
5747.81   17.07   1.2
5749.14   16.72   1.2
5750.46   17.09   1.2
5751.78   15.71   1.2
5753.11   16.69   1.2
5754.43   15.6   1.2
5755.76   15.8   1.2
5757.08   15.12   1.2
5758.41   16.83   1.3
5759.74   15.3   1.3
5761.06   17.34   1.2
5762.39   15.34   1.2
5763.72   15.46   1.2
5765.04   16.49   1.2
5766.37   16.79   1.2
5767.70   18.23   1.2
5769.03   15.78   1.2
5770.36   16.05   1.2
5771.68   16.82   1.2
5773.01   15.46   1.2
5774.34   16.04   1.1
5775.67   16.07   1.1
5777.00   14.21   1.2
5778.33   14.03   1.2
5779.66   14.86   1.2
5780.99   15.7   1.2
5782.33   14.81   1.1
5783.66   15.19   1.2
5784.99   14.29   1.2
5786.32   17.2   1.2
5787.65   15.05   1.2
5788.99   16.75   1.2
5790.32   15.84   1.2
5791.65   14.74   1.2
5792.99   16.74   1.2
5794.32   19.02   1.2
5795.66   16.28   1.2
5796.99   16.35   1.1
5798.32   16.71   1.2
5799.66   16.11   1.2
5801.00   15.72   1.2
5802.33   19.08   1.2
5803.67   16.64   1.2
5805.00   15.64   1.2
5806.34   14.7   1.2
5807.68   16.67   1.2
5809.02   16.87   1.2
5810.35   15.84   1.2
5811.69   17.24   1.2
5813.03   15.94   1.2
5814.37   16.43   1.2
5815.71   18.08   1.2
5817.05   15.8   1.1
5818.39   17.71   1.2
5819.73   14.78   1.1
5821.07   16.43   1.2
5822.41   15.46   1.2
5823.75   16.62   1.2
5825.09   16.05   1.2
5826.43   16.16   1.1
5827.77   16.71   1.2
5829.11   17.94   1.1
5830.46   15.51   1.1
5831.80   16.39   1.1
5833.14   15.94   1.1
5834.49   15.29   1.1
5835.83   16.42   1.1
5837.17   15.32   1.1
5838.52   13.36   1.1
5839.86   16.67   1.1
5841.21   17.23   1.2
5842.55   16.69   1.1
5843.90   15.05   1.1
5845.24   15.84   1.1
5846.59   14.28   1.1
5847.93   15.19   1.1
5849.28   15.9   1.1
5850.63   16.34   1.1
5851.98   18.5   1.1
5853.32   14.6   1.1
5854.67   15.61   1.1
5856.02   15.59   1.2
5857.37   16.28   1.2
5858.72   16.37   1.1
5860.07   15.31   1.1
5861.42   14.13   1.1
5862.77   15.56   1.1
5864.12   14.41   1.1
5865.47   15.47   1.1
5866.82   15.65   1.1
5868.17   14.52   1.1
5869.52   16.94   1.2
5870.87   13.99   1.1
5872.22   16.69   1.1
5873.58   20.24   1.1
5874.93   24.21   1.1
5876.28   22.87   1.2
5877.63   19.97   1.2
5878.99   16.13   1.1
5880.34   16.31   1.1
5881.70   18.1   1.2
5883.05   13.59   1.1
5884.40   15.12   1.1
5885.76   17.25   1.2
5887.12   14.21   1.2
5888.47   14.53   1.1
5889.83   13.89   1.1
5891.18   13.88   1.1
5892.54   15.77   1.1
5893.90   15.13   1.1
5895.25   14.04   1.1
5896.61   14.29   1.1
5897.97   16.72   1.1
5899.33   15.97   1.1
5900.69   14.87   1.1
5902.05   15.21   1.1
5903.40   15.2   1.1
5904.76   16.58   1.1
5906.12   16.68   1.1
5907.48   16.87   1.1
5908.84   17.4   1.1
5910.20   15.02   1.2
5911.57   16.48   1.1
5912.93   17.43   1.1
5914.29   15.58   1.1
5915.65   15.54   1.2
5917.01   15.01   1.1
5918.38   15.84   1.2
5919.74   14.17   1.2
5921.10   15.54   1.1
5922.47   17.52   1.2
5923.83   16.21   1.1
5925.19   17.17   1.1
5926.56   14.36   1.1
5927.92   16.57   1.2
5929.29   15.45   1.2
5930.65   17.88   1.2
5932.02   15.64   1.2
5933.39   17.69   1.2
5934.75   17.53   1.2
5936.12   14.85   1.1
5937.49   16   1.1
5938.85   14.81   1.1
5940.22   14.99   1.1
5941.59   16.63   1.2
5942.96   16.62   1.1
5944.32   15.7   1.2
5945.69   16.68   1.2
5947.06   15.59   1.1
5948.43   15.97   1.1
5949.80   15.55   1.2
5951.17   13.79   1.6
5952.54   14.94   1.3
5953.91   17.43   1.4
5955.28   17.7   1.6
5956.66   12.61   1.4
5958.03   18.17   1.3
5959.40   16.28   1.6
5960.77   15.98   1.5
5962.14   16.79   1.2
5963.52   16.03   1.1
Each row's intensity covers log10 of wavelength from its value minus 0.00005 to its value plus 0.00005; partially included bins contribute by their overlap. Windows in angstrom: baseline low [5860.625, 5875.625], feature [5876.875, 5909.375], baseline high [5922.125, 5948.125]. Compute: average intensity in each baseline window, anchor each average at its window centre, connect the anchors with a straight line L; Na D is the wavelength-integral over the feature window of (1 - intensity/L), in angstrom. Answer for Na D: 1.3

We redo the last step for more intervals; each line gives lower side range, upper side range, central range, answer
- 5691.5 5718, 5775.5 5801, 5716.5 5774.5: -2.7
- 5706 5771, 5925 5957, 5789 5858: 0.7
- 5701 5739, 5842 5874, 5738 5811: 0.7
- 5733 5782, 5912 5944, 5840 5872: 1.0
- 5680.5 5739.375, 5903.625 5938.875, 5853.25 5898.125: 0.3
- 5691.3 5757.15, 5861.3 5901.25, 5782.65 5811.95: 0.3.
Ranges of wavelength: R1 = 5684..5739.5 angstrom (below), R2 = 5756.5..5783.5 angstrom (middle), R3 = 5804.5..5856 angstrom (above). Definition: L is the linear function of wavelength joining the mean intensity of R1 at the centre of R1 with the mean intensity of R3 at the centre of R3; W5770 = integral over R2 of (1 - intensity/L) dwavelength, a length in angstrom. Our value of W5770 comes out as 0.8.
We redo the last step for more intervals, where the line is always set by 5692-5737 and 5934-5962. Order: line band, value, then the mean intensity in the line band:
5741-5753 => -0.3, 17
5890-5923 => 0.8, 15.7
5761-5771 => 0.1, 16.4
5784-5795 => 0.2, 16.2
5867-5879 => -1.7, 18.4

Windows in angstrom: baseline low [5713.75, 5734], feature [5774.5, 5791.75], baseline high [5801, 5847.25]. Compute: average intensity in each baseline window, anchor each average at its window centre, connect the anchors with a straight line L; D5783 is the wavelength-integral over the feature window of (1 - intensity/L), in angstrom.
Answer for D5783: 1.2 angstrom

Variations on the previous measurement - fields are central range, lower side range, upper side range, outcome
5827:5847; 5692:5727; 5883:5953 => 0.2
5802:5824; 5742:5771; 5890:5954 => -0.2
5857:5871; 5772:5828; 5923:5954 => 0.6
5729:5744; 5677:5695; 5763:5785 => -0.9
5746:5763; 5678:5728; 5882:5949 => -0.1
